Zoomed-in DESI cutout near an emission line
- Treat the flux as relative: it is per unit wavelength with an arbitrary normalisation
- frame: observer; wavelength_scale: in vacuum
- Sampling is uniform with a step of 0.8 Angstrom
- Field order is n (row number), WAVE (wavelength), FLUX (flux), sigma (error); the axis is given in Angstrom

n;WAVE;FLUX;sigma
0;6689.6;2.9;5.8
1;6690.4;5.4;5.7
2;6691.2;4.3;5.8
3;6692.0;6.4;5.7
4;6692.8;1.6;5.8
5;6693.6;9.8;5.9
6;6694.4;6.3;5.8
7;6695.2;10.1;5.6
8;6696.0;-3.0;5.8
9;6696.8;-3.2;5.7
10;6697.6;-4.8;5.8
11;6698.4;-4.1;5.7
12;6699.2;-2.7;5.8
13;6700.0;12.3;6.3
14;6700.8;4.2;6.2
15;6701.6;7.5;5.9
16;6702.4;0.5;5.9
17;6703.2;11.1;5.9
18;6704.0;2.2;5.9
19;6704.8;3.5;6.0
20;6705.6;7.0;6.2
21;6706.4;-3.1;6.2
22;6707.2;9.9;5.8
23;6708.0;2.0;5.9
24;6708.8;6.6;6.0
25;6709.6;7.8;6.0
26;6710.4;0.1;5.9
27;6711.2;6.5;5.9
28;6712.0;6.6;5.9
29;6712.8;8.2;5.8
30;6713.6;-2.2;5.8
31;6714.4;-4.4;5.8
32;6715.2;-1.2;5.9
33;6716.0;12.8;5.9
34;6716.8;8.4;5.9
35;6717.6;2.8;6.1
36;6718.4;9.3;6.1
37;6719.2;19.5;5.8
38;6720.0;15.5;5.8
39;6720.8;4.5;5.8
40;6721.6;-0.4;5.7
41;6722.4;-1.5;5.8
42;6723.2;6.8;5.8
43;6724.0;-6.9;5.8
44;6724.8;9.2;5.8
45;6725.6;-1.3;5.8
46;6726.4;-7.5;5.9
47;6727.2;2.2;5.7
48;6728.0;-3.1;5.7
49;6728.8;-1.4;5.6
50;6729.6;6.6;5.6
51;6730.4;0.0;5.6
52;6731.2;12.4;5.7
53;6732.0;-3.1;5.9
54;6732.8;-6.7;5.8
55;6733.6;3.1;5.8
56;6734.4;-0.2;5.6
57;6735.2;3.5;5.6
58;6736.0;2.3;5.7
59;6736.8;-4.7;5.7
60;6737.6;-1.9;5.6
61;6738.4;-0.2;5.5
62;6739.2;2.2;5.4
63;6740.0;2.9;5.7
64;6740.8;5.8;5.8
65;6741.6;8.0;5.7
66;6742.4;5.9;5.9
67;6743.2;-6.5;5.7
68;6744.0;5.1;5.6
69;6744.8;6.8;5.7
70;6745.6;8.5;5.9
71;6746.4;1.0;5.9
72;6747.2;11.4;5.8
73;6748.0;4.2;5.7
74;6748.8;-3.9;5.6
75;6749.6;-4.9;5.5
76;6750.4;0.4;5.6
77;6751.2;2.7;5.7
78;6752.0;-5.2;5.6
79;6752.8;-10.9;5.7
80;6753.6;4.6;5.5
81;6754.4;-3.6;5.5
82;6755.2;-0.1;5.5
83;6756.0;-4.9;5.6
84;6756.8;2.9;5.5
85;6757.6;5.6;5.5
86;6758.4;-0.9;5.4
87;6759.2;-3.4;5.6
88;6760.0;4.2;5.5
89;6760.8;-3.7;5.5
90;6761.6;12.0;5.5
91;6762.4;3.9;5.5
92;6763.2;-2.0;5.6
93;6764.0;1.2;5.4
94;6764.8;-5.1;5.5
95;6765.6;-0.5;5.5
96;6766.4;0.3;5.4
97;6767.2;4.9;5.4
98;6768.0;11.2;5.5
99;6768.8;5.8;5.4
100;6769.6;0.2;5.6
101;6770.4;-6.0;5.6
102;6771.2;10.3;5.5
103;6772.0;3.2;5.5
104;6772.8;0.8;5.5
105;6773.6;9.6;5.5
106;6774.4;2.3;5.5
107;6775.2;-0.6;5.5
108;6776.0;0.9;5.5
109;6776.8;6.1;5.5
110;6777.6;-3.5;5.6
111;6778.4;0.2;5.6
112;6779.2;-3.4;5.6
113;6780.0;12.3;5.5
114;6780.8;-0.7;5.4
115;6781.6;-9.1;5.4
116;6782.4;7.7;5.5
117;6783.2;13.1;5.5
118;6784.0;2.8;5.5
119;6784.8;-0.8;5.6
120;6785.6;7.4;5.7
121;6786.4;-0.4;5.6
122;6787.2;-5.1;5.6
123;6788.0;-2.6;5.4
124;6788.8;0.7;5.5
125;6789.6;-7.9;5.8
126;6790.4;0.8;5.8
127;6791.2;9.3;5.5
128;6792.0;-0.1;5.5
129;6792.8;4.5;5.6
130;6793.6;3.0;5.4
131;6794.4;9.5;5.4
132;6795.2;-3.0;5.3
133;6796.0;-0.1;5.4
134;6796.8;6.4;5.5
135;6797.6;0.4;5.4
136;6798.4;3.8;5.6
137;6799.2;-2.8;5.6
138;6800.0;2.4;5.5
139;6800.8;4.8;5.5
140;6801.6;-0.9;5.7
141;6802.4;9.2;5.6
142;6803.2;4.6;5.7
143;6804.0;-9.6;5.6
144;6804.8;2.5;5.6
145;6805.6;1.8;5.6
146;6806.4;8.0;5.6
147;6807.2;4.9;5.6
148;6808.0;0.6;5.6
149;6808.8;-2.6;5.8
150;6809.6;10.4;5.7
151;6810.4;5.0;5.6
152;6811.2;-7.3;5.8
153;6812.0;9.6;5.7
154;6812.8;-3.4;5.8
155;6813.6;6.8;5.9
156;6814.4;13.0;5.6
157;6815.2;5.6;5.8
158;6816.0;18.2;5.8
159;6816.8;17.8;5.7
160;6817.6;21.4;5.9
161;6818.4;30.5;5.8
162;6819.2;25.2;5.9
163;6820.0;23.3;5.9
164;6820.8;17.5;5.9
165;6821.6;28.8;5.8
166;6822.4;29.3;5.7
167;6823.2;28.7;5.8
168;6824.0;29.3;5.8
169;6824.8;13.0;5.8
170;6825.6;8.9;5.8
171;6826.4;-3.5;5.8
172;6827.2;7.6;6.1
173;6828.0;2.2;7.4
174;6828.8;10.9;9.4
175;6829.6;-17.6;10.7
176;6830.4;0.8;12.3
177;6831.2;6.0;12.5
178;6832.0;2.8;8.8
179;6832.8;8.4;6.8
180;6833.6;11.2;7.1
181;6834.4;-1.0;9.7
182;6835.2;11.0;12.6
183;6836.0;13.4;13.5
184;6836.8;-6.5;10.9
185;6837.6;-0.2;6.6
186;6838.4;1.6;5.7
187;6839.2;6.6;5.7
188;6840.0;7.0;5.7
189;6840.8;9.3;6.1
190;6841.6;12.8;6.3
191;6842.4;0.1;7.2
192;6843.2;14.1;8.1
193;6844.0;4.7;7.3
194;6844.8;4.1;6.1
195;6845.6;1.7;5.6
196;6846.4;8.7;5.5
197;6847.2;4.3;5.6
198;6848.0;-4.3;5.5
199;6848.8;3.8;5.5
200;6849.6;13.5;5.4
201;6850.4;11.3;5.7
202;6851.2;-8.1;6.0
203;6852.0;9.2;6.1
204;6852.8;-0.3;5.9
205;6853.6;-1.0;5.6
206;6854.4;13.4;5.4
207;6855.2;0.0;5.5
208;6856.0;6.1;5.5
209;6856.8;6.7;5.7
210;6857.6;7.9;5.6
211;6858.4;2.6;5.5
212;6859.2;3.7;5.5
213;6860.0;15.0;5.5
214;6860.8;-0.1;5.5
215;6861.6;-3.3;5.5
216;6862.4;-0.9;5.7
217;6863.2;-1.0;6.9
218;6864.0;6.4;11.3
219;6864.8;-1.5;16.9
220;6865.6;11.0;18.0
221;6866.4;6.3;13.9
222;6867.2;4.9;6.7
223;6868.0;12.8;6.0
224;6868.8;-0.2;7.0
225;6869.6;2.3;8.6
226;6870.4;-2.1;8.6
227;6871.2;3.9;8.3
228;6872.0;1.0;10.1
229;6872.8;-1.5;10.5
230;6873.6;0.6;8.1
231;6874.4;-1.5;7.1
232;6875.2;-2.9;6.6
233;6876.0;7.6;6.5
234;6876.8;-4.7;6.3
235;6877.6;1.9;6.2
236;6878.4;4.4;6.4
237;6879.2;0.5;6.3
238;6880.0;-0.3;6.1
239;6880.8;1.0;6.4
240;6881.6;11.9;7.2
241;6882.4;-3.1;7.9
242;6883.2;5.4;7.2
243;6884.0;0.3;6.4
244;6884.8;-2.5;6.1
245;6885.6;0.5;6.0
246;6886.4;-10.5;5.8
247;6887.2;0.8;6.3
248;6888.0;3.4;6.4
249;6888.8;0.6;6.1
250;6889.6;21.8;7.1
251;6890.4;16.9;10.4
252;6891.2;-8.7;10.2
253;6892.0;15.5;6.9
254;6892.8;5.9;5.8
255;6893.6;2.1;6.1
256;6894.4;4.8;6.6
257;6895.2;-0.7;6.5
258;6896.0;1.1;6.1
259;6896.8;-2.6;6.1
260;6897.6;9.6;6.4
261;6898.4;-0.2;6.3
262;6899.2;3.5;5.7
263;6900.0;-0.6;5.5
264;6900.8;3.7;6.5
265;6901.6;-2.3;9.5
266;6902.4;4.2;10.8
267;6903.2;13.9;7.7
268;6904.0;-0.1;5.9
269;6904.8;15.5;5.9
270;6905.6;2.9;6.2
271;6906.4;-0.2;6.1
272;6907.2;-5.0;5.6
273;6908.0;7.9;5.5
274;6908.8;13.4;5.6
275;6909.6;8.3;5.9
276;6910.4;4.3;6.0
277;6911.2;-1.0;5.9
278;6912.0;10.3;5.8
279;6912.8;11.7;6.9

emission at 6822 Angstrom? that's [O II]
